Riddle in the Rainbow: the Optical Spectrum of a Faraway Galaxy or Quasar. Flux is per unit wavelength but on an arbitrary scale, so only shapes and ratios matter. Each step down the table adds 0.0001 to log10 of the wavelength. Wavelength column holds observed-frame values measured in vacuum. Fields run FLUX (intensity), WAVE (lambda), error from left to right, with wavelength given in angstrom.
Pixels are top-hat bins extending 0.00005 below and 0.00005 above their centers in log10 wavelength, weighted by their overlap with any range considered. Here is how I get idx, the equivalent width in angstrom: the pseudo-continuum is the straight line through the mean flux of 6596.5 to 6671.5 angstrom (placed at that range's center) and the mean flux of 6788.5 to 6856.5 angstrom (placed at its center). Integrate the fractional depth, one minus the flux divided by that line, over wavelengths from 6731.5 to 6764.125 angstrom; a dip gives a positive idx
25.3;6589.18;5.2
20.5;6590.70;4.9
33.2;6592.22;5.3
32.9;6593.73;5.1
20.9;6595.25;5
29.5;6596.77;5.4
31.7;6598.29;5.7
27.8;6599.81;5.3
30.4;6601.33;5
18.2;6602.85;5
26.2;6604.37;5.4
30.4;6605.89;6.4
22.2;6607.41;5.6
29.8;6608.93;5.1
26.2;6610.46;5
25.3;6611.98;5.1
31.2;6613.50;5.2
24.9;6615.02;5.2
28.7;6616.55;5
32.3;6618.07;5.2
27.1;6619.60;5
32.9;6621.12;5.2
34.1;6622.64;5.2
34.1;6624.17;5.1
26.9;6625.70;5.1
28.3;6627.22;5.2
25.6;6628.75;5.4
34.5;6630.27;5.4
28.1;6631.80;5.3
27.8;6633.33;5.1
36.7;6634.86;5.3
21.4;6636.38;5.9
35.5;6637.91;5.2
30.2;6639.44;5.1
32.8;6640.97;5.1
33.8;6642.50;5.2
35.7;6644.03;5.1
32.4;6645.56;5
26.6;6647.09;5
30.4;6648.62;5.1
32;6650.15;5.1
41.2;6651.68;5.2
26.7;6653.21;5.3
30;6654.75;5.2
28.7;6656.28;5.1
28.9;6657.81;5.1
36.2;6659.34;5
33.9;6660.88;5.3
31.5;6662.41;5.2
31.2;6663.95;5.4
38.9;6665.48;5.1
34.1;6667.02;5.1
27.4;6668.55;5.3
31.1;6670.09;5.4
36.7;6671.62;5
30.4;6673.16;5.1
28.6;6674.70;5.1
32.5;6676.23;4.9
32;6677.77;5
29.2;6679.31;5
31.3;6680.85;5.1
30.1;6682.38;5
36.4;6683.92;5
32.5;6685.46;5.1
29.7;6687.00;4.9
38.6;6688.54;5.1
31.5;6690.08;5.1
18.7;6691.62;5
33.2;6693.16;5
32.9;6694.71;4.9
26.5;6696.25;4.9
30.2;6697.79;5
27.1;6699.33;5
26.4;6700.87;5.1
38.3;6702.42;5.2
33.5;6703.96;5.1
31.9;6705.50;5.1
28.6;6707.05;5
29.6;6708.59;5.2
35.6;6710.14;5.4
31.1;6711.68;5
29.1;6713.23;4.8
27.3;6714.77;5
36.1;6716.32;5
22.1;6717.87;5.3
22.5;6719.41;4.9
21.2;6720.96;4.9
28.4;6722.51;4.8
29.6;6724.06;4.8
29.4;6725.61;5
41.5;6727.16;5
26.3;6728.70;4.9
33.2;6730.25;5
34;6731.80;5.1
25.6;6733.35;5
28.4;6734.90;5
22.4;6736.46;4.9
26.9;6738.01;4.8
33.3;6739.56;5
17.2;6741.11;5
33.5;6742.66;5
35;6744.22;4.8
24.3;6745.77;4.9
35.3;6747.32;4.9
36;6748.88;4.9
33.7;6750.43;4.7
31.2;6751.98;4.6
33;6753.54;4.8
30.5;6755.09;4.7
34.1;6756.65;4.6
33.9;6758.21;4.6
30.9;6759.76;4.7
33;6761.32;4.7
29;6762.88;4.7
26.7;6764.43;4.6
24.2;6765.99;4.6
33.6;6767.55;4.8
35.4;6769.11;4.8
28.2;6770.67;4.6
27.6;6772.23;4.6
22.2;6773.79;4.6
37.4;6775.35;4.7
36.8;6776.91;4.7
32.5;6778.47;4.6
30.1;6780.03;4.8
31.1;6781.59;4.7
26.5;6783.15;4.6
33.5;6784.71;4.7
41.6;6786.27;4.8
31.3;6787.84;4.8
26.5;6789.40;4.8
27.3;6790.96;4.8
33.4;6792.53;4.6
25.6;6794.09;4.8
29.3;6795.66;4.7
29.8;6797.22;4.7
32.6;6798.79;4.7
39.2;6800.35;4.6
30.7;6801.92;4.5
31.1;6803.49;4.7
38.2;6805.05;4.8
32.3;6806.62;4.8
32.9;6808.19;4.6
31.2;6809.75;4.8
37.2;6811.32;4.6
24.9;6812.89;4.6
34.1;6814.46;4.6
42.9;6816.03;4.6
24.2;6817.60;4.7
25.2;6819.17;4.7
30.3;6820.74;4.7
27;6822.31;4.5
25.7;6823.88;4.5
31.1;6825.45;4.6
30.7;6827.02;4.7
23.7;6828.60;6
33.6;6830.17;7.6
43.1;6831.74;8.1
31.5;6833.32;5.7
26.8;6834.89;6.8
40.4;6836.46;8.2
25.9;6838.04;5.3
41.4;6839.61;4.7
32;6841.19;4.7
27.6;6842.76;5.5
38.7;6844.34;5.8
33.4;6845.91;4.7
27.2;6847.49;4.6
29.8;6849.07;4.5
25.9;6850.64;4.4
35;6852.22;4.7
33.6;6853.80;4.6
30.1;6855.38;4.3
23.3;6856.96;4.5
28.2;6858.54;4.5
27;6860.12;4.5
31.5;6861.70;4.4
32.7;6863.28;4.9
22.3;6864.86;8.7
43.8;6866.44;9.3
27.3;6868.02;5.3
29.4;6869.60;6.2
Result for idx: 0.6 angstrom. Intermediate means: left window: 30.3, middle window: 30.4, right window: 31.4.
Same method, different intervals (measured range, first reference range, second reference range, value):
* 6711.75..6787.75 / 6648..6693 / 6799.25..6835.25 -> 3.3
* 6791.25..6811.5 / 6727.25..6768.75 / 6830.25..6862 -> -0.8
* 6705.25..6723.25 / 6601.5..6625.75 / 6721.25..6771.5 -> 0.8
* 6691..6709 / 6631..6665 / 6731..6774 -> 0.6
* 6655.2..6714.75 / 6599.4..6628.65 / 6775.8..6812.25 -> -3.2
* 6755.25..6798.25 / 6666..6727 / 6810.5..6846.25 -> 0.6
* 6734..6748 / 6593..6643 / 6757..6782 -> 1.0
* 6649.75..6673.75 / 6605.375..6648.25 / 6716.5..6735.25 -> -2.4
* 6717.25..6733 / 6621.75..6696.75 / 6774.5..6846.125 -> 1.4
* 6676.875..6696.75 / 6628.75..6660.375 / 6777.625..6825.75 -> 0.2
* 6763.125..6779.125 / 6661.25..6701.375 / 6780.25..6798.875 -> 0.2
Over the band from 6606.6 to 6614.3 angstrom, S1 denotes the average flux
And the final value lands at 27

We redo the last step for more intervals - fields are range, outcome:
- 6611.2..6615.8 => 27.1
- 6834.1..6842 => 33.3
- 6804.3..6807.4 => 35.2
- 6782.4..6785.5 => 30.1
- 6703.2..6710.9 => 31.8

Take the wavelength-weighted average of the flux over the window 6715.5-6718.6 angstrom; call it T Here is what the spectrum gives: 29.1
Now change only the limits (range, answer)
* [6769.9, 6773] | 27.9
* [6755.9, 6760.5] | 33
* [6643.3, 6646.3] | 34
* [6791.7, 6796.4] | 29.4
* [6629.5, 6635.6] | 31.7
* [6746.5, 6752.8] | 34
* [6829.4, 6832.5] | 38.4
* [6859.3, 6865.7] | 28.5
